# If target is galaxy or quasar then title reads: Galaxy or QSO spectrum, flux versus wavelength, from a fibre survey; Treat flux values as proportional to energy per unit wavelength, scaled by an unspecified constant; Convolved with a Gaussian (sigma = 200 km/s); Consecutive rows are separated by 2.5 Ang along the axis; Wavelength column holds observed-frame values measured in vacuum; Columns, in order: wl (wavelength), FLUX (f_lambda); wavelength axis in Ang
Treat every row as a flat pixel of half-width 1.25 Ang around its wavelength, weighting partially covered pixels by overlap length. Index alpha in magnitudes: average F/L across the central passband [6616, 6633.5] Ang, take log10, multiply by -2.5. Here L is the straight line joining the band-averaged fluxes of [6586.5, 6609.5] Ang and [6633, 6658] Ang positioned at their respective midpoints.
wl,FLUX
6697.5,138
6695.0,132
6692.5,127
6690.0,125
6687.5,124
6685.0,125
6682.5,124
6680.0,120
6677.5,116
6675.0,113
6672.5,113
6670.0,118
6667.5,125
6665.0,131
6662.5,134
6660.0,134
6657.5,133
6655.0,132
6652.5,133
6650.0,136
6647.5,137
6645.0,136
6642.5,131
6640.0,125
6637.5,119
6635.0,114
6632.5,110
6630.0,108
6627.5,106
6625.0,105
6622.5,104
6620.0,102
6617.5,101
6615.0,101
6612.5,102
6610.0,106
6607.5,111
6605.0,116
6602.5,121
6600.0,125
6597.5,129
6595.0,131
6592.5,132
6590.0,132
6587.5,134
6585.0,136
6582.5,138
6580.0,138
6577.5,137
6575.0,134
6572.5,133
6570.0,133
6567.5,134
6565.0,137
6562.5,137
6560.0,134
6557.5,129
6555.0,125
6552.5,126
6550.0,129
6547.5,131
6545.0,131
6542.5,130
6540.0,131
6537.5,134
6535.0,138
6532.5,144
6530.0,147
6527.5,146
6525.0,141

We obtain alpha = 0.208 mag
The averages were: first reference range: 125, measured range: 105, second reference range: 129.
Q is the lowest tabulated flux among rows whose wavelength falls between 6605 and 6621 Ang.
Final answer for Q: 101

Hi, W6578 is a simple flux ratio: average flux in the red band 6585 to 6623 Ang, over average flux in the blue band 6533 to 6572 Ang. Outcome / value 0.9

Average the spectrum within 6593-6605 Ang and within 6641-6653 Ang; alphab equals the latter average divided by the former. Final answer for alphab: 1.07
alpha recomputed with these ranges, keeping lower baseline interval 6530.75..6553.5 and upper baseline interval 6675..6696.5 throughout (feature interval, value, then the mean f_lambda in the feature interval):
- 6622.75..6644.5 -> 0.11 mag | 115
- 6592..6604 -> 0.02 mag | 127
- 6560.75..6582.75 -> -0.04 mag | 136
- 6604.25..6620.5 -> 0.21 mag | 105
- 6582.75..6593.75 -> -0.03 mag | 134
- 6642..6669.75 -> -0.06 mag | 132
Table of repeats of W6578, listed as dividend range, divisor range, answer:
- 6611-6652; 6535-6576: 0.87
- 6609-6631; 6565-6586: 0.77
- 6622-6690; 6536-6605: 0.93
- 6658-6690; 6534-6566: 0.94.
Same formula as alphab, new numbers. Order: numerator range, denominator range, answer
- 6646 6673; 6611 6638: 1.23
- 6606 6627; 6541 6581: 0.79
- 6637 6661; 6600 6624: 1.22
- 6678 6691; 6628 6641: 1.08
